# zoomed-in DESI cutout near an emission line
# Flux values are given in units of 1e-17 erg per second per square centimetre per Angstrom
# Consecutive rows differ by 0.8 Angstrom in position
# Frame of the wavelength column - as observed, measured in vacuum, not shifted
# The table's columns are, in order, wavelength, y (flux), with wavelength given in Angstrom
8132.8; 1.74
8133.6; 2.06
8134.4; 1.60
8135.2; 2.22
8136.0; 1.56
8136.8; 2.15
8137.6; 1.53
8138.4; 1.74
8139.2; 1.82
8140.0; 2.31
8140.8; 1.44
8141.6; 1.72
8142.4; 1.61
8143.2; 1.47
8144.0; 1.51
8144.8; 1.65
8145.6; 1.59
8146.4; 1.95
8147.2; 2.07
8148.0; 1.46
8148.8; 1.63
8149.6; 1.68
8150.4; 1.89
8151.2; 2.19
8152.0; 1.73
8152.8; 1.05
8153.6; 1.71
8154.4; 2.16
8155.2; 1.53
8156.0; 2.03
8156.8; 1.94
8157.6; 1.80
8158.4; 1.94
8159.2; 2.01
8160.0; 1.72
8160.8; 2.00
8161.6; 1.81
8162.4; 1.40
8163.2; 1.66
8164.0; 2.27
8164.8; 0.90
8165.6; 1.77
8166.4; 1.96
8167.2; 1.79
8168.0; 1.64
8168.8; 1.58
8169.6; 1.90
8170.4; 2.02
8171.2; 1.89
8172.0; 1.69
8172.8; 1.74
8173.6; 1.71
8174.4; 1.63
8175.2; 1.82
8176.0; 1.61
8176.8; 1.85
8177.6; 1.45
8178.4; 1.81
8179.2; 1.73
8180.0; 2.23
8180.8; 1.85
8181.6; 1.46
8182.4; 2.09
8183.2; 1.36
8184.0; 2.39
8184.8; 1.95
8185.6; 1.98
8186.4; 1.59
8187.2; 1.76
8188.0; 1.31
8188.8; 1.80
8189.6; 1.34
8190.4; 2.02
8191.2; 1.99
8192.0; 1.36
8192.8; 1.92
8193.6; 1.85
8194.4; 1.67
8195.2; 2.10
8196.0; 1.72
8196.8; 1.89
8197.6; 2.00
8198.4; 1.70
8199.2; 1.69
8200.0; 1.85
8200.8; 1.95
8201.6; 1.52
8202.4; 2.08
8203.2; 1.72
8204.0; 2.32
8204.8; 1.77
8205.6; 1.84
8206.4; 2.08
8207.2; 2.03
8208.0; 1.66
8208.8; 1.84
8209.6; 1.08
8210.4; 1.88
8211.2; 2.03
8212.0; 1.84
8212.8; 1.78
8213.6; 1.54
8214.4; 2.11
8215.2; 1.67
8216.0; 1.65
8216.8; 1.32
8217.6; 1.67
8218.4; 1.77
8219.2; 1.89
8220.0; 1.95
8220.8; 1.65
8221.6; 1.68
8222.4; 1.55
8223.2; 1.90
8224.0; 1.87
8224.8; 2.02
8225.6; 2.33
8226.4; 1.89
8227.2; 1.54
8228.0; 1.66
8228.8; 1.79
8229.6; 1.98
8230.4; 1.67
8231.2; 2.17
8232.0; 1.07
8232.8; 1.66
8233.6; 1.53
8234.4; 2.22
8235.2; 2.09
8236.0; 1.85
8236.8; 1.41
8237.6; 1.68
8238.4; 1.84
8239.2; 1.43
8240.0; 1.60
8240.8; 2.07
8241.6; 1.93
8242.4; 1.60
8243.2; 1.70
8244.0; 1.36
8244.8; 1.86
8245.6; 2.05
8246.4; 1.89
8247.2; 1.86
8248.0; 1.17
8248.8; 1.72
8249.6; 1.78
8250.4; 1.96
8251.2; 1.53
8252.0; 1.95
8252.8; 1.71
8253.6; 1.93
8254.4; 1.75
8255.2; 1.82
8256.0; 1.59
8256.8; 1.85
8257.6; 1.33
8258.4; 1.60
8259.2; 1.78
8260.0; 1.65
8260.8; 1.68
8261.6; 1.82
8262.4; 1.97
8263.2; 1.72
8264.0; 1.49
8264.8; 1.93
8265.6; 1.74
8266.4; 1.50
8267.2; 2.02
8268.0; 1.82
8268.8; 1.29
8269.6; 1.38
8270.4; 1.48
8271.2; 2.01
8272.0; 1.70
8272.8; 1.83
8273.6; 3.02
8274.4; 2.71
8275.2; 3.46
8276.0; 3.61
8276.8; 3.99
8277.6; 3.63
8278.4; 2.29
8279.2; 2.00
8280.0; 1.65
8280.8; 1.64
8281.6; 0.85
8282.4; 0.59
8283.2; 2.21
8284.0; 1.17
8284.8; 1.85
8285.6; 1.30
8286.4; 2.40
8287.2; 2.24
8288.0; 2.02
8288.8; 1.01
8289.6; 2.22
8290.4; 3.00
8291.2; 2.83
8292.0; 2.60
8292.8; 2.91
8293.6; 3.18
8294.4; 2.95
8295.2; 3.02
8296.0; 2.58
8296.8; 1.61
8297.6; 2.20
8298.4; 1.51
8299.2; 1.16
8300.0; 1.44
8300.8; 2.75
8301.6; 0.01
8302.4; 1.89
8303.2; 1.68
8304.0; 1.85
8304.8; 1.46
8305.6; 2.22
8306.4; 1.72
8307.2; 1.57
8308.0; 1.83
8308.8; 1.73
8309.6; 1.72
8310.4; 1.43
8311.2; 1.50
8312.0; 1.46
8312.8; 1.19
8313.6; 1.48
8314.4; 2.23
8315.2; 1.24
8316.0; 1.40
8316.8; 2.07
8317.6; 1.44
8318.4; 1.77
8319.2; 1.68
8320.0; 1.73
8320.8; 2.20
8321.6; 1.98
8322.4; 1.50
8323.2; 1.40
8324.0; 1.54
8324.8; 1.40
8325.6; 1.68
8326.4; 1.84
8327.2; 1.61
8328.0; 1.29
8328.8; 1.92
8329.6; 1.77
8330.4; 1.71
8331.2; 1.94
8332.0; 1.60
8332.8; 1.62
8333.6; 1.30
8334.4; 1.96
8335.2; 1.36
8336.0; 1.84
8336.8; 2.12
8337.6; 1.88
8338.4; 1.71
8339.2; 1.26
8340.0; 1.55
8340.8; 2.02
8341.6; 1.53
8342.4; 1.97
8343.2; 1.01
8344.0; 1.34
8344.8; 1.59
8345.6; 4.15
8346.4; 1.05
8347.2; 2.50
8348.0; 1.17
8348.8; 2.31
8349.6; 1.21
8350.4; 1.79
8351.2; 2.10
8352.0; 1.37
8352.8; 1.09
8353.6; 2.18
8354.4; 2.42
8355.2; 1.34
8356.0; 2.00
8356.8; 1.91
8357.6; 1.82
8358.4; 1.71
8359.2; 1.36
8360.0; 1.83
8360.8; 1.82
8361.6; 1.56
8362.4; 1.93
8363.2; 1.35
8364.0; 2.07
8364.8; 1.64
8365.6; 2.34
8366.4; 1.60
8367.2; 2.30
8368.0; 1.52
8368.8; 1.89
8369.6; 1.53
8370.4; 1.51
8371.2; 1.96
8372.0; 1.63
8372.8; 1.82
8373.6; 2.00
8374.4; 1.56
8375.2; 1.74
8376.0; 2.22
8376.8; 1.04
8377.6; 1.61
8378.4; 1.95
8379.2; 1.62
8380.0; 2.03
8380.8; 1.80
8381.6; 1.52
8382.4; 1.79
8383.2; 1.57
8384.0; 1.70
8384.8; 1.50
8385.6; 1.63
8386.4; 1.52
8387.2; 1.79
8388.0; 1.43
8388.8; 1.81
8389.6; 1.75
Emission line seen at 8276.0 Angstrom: [S II] 6716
